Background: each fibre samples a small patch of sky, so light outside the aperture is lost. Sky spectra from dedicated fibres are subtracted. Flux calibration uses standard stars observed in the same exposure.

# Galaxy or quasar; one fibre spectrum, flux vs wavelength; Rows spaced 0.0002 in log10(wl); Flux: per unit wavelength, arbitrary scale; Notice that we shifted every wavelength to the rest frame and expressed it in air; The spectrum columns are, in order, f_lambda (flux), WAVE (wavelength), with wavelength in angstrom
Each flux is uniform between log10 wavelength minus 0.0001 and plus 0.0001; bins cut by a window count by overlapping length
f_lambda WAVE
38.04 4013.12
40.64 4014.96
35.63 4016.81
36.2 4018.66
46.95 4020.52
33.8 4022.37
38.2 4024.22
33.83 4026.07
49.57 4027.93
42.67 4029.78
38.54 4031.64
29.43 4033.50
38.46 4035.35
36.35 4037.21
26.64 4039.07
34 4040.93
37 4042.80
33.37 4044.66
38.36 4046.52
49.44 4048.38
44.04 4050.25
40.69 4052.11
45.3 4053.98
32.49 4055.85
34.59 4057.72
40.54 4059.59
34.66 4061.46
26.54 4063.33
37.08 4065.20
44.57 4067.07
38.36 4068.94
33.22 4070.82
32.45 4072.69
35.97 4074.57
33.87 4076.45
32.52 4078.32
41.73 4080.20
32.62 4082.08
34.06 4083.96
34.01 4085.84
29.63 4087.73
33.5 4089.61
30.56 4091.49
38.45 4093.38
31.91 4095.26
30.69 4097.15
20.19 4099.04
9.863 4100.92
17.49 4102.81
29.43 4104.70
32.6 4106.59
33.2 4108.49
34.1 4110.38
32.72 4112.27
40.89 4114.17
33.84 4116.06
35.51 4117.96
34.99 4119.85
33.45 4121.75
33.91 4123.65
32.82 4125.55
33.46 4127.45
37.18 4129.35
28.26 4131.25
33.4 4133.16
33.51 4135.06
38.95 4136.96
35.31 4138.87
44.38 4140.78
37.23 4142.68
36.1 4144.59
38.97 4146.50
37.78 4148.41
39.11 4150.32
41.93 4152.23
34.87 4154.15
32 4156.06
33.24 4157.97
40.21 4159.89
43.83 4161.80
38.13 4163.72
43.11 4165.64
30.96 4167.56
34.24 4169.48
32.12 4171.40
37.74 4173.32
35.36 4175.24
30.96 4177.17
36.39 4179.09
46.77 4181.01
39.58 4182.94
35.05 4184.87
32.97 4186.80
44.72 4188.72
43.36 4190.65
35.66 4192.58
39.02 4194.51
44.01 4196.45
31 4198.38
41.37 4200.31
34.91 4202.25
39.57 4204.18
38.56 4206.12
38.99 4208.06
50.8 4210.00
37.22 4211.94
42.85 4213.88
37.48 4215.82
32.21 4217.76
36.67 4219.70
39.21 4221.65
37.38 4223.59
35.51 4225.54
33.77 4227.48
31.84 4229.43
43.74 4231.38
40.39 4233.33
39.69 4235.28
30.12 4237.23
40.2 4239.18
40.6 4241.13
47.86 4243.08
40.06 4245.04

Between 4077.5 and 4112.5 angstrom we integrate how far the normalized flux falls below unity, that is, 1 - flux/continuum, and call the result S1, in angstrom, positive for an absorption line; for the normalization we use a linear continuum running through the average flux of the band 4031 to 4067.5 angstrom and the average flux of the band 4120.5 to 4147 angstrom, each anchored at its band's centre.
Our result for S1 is 5.5 angstrom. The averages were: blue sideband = 37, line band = 30.4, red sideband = 35.4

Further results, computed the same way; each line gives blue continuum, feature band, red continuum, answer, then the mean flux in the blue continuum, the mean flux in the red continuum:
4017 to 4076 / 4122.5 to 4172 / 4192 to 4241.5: 2.0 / 37.5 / 38.2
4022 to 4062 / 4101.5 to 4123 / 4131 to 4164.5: 3.0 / 37.9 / 37.2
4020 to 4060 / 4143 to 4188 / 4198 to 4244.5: 1.6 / 38.3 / 38.5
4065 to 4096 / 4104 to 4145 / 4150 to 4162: 1.8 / 34.9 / 37.5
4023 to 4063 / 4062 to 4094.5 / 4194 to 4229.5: 2.8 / 37.8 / 38.2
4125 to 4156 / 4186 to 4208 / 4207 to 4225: -0.2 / 36.4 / 39.1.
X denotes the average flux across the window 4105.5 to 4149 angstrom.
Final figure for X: 35.3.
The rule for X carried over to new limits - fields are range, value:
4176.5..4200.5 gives 38.5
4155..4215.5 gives 38.2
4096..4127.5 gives 30.5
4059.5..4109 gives 32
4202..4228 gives 38.4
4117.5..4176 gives 36.2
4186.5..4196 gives 39.8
